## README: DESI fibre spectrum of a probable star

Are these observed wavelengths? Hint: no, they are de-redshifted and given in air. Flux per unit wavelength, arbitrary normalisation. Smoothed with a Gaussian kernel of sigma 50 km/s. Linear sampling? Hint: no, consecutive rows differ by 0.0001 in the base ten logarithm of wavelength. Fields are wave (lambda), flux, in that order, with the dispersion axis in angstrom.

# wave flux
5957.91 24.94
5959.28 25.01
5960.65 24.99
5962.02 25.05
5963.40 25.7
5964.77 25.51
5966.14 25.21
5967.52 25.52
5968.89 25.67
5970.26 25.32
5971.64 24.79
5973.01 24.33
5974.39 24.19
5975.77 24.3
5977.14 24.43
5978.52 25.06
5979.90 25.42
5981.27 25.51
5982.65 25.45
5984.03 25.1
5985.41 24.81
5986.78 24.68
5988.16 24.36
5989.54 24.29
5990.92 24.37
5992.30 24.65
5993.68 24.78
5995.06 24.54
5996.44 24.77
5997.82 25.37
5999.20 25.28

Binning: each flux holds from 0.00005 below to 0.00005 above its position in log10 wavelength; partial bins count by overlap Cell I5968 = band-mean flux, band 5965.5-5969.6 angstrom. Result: 25.5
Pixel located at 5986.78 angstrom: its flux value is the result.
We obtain 24.68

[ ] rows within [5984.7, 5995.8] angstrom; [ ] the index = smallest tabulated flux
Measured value 24.29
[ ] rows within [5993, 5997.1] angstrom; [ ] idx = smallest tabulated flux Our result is 24.54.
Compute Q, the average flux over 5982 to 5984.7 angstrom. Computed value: 25.3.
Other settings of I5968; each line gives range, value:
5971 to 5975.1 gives 24.4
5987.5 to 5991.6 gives 24.3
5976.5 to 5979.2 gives 24.7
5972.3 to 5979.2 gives 24.5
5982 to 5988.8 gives 24.9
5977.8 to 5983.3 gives 25.3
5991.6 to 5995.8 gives 24.7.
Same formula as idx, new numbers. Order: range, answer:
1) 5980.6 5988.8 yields 24.36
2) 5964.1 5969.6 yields 25.21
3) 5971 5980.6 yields 24.19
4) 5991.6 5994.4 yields 24.65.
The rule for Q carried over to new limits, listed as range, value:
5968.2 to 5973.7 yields 25.1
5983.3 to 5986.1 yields 25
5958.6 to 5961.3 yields 25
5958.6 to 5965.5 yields 25.3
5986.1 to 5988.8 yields 24.5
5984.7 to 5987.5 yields 24.8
